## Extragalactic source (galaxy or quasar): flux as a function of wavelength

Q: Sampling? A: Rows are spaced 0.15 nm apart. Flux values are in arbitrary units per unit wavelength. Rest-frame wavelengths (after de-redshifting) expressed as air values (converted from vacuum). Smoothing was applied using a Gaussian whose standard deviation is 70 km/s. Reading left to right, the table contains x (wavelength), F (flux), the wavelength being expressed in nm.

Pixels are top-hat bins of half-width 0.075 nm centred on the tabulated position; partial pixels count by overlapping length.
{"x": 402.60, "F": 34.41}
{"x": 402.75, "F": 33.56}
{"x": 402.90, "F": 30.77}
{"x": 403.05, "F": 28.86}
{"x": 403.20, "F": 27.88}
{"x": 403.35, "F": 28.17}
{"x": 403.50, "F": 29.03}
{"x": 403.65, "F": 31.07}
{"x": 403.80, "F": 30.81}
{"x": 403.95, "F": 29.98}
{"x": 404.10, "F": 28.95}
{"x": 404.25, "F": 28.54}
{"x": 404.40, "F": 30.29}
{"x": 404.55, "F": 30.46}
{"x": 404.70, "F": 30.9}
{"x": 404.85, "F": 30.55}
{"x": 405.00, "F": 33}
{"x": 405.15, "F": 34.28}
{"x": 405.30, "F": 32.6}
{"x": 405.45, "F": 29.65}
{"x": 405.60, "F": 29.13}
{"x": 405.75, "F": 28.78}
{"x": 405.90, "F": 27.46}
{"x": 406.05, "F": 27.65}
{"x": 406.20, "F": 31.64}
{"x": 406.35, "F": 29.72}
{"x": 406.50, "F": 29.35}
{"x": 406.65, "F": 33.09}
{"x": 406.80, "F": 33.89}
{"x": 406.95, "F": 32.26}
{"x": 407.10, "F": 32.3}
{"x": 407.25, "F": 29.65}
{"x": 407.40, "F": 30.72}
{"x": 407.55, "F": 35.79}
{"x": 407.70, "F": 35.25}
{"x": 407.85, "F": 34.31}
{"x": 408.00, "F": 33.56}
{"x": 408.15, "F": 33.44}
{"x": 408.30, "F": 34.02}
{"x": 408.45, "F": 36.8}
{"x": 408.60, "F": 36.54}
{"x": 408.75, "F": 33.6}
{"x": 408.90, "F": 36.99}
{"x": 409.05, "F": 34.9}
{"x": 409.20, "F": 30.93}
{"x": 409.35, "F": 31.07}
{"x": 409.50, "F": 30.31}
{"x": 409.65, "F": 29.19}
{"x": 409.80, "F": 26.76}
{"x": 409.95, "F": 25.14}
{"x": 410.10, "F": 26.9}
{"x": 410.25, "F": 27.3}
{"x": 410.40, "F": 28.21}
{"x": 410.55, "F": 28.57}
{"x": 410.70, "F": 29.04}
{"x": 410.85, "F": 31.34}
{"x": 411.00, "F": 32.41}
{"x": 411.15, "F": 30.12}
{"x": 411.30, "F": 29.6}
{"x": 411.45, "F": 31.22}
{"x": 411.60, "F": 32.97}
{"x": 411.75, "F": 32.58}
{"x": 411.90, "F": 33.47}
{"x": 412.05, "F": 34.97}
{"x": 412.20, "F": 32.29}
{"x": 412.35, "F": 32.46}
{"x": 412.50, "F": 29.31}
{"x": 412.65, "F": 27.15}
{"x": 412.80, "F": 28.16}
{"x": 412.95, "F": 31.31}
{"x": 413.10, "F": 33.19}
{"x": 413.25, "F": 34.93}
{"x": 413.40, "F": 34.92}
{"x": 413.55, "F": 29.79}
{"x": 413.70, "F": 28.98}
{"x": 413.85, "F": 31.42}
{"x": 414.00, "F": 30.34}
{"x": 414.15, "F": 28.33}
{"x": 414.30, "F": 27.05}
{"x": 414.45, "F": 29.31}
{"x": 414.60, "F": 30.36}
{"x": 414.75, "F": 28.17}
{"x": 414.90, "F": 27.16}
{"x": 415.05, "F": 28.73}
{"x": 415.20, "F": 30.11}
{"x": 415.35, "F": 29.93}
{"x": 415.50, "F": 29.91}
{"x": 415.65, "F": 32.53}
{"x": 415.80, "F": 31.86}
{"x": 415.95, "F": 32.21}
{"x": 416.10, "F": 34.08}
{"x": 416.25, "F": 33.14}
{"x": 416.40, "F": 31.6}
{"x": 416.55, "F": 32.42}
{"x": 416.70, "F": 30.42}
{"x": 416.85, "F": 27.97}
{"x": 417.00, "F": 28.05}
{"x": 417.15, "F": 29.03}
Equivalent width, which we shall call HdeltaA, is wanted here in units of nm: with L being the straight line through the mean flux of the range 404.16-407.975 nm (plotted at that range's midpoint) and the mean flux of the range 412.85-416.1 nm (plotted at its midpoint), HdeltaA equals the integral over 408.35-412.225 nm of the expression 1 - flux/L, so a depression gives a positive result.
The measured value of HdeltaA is -0.05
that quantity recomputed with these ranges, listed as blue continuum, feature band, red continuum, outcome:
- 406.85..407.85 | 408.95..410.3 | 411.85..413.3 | 0.12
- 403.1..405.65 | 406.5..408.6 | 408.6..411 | -0.22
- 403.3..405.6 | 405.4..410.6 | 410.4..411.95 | -0.09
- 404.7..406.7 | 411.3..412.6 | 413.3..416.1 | -0.08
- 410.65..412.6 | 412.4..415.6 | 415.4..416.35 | 0.20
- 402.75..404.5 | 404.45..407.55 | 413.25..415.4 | -0.13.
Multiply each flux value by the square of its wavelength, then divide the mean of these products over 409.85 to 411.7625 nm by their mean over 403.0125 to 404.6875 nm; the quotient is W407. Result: 1.0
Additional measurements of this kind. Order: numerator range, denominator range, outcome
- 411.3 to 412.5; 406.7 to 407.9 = 1.01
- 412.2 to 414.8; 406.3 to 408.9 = 0.94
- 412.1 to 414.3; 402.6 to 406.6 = 1.06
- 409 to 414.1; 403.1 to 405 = 1.06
